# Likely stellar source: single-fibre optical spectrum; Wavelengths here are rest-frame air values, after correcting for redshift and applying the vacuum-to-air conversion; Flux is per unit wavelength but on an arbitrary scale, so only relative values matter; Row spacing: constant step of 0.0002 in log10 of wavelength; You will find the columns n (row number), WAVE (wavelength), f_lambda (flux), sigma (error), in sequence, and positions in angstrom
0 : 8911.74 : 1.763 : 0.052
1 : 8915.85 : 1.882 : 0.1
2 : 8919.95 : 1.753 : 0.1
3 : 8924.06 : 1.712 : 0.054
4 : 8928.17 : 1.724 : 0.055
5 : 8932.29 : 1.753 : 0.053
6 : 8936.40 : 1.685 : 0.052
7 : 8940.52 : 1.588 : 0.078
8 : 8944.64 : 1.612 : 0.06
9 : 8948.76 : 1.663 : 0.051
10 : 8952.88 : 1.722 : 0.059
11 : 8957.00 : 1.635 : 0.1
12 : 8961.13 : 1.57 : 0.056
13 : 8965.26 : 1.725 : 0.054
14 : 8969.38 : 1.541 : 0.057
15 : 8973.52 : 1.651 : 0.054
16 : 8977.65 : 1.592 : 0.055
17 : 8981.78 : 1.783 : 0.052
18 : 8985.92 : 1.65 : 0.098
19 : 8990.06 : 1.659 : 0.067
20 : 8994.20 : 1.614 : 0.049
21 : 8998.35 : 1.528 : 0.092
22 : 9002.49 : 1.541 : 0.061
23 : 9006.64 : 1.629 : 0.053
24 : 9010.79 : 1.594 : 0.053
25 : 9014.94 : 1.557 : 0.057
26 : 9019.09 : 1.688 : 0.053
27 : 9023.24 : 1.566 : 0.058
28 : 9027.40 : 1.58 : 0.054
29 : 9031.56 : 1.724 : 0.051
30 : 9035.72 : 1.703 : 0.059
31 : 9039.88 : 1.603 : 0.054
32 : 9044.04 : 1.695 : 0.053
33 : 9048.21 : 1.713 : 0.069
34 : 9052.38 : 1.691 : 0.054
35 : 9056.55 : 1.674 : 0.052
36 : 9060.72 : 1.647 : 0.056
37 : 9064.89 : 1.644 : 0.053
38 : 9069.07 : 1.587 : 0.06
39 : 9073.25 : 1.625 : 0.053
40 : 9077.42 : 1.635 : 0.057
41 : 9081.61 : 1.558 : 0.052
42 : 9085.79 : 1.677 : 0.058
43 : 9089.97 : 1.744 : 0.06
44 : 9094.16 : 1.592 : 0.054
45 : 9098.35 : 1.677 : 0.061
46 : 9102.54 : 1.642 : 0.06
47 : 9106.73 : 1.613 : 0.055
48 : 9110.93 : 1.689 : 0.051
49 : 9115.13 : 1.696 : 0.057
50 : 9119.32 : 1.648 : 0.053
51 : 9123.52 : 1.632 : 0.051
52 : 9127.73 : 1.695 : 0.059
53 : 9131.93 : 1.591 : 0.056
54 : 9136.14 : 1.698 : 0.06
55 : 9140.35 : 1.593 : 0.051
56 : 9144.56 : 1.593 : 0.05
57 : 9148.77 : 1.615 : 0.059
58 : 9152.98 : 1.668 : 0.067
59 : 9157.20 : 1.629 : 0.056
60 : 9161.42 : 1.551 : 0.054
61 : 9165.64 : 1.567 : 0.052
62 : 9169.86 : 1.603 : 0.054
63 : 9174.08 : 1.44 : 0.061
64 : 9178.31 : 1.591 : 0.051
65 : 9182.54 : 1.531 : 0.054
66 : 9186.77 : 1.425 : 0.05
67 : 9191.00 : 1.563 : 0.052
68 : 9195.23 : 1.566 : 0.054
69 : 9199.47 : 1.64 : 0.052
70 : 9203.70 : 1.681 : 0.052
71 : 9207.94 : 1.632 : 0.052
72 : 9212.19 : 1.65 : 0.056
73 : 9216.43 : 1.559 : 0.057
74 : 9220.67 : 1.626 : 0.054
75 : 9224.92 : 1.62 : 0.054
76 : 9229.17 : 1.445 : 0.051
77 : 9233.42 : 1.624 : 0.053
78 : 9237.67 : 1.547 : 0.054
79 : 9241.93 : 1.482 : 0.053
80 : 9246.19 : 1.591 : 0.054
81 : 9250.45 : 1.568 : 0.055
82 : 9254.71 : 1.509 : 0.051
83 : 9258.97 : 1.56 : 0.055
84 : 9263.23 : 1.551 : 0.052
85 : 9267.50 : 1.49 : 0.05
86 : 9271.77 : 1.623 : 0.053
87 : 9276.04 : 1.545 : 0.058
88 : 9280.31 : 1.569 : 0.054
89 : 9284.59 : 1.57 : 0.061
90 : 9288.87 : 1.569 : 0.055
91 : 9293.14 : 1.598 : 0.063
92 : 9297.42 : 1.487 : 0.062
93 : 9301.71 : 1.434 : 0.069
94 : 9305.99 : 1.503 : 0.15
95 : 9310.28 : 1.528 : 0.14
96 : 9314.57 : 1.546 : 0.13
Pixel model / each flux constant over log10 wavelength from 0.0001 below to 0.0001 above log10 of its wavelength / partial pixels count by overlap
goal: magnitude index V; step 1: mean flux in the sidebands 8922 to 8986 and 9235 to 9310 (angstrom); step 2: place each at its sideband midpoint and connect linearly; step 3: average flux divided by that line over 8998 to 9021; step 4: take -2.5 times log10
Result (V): 0.032 mag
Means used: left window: 1.66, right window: 1.54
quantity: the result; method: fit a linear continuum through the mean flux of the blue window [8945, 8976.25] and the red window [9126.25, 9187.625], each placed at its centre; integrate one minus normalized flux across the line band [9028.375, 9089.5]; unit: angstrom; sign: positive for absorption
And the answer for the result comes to -1.6 angstrom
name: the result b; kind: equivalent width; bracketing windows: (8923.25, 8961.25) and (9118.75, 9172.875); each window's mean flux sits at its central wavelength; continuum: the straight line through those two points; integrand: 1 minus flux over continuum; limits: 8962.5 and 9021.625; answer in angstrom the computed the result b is 1.2 angstrom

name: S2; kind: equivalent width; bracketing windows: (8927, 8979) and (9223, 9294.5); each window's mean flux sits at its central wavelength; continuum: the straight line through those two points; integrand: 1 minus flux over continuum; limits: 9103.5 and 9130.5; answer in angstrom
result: -1.0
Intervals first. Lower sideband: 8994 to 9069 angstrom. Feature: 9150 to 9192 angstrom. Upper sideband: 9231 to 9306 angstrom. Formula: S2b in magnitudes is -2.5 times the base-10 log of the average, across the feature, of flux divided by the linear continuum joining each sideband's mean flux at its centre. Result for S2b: 0.02 mag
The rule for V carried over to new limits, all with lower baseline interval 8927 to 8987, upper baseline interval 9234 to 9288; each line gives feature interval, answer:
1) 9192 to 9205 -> -0.032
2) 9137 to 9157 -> -0.021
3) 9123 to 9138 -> -0.038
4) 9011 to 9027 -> 0.025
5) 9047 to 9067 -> -0.032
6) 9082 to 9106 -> -0.030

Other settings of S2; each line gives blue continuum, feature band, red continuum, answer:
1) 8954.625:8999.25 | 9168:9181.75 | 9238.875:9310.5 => 0.3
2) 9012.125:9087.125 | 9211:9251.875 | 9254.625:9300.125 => 0.0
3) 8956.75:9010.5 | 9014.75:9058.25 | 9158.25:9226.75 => -1.3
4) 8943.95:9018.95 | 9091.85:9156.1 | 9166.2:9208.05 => -2.4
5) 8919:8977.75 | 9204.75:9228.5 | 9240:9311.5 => -0.7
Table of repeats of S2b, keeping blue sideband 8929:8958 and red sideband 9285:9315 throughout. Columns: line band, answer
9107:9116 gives -0.049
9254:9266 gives 0.000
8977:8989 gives -0.020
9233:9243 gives 0.003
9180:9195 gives 0.038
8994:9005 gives 0.063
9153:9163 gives -0.017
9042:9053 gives -0.048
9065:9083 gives 0.006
